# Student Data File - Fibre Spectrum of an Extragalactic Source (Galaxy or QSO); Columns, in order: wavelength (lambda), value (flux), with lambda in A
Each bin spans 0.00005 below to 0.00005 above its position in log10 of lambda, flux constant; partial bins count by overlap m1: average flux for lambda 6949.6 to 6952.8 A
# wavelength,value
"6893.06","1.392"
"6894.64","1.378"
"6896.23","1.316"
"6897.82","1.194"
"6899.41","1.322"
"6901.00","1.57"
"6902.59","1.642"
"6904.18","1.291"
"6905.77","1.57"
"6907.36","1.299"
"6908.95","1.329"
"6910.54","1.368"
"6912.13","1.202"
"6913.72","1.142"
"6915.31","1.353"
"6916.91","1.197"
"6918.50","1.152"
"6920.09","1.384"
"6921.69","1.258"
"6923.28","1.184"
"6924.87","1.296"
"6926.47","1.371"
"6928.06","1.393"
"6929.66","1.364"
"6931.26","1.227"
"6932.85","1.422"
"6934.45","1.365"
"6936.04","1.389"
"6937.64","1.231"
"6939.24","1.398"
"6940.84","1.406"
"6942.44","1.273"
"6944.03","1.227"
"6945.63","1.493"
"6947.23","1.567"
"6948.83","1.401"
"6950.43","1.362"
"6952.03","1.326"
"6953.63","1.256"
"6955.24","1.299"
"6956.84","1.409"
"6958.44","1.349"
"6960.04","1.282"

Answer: 1.35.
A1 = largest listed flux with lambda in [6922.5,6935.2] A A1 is 1.422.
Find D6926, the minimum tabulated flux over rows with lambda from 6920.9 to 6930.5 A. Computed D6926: 1.184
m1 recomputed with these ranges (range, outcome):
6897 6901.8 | 1.36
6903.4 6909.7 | 1.37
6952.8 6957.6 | 1.32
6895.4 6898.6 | 1.25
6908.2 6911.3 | 1.35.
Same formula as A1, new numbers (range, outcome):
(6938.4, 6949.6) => 1.567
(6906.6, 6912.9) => 1.368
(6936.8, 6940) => 1.398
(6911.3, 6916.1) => 1.353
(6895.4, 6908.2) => 1.642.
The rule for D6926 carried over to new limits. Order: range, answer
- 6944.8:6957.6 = 1.256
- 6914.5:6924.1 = 1.152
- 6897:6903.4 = 1.194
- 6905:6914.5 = 1.142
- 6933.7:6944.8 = 1.227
